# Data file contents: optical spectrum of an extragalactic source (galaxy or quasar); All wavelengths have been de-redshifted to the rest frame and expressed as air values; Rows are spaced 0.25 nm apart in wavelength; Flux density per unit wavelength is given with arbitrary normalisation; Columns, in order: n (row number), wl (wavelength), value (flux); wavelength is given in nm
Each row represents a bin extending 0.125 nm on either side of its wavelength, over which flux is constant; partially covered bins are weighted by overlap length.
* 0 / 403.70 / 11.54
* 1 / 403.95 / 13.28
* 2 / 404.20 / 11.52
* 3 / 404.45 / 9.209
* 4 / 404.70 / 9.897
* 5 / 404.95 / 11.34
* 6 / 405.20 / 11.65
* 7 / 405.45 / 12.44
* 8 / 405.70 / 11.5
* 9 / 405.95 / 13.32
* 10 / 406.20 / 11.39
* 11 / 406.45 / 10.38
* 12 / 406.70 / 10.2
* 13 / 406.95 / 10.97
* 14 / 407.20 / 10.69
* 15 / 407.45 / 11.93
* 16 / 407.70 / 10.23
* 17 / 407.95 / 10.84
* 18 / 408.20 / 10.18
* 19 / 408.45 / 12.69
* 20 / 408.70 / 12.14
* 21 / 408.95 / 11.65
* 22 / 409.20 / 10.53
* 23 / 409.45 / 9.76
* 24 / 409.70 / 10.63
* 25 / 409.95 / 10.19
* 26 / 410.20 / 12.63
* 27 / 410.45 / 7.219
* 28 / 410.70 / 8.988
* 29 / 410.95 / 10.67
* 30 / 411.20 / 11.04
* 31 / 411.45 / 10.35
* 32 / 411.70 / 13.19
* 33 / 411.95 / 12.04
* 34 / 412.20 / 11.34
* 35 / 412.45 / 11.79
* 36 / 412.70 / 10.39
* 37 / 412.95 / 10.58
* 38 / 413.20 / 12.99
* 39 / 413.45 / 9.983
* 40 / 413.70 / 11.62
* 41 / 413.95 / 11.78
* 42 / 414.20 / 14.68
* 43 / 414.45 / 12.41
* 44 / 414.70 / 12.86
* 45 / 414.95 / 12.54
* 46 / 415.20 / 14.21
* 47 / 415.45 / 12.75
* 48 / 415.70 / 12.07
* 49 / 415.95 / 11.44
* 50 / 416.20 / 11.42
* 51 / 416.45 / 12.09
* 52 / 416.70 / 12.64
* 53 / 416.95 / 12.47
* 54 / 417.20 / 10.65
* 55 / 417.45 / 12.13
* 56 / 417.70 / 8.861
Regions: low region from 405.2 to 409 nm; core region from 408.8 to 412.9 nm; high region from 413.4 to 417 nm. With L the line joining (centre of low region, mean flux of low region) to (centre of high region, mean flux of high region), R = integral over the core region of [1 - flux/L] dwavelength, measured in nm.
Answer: 0.367 nm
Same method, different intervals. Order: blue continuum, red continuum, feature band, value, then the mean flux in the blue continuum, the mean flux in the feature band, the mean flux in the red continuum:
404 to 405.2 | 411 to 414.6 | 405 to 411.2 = 0.12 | 10.8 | 11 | 11.7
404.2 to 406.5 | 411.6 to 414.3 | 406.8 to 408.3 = 0.08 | 11.3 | 10.8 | 11.8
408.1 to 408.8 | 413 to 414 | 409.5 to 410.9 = 0.20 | 11.7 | 9.96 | 11.5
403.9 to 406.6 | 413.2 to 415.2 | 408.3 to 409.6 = 0.05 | 11.4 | 11.3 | 12.4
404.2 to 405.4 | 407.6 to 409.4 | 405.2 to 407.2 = -0.10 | 10.7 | 11.4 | 11.1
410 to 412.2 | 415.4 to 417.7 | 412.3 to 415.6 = -0.26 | 10.8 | 12.2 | 11.8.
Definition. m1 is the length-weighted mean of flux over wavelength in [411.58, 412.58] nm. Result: 12.1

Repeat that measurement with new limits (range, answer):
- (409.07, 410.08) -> 10.3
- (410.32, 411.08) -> 9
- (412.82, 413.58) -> 11.2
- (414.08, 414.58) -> 13.5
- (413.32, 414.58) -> 12.1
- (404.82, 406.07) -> 12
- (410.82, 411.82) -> 11.3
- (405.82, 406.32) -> 12.4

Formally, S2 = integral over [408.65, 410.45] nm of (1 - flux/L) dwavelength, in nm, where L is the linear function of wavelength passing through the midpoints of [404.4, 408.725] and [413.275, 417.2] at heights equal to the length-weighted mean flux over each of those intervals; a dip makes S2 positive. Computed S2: 0.123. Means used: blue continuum 11.2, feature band 10.8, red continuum 12.3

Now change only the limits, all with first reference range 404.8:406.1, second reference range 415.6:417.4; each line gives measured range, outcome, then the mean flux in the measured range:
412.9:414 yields 0.043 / 11.4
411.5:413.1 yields 0.051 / 11.5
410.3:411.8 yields 0.212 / 10.2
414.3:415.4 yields -0.108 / 13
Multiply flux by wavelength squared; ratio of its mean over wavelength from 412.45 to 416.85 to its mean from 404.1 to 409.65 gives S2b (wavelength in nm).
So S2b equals 1.1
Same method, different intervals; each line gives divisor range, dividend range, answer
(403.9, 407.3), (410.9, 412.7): 1.05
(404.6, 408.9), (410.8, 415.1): 1.07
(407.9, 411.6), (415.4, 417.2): 1.16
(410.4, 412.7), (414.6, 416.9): 1.17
